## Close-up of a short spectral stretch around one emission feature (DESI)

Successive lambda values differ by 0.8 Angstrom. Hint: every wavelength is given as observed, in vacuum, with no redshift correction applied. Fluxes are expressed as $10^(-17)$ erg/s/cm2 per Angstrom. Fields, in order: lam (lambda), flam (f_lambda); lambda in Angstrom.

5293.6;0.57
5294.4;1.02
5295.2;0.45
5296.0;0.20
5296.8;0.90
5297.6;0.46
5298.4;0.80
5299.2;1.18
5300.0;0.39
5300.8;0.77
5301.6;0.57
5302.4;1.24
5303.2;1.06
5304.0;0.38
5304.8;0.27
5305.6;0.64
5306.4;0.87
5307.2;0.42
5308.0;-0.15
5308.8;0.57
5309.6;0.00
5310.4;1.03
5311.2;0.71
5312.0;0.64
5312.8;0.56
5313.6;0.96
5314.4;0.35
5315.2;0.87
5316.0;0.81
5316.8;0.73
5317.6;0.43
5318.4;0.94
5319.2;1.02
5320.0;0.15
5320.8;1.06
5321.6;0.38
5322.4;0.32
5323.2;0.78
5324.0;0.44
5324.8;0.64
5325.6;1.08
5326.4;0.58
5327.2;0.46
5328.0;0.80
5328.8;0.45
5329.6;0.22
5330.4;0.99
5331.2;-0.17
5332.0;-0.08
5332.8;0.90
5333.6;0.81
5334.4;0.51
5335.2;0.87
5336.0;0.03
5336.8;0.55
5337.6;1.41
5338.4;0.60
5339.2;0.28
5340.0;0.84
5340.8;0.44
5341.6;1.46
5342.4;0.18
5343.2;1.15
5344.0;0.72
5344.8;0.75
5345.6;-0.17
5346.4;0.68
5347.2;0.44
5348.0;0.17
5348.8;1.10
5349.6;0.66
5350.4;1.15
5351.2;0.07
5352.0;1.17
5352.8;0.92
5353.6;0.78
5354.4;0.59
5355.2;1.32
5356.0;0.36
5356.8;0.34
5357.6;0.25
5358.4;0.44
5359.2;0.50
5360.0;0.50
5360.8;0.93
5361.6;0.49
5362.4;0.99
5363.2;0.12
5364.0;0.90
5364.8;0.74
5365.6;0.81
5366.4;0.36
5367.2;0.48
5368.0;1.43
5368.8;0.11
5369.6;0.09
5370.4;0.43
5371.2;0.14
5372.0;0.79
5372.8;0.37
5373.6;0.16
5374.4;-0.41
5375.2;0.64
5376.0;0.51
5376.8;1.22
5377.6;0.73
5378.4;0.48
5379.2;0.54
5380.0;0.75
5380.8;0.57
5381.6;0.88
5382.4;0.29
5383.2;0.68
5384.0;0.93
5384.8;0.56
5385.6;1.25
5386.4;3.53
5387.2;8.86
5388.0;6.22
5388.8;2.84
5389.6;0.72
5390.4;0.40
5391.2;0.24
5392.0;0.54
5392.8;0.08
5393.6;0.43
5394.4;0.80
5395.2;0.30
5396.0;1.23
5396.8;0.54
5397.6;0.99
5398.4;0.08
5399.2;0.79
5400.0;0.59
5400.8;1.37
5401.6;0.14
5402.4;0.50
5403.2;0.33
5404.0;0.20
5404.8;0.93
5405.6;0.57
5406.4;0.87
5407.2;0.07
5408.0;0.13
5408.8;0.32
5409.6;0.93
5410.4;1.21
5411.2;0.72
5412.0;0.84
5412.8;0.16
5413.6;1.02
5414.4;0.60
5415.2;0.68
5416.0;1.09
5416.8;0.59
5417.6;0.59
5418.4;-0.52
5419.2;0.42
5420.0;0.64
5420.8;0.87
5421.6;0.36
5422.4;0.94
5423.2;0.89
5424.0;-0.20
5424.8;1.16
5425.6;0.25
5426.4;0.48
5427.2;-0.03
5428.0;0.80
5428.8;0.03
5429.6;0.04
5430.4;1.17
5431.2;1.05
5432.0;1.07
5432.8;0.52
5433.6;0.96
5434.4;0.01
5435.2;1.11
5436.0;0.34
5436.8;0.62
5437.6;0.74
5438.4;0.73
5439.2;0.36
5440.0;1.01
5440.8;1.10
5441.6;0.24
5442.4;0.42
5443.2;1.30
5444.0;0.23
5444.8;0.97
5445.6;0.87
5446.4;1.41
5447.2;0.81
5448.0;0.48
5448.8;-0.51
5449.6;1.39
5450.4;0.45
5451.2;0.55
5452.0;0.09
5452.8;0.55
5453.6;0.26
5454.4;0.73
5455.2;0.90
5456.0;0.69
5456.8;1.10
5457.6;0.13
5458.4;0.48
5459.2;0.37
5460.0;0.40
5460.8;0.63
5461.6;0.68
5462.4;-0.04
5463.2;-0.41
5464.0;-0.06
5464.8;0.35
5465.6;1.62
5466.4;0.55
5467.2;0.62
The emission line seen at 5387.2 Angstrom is H-beta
